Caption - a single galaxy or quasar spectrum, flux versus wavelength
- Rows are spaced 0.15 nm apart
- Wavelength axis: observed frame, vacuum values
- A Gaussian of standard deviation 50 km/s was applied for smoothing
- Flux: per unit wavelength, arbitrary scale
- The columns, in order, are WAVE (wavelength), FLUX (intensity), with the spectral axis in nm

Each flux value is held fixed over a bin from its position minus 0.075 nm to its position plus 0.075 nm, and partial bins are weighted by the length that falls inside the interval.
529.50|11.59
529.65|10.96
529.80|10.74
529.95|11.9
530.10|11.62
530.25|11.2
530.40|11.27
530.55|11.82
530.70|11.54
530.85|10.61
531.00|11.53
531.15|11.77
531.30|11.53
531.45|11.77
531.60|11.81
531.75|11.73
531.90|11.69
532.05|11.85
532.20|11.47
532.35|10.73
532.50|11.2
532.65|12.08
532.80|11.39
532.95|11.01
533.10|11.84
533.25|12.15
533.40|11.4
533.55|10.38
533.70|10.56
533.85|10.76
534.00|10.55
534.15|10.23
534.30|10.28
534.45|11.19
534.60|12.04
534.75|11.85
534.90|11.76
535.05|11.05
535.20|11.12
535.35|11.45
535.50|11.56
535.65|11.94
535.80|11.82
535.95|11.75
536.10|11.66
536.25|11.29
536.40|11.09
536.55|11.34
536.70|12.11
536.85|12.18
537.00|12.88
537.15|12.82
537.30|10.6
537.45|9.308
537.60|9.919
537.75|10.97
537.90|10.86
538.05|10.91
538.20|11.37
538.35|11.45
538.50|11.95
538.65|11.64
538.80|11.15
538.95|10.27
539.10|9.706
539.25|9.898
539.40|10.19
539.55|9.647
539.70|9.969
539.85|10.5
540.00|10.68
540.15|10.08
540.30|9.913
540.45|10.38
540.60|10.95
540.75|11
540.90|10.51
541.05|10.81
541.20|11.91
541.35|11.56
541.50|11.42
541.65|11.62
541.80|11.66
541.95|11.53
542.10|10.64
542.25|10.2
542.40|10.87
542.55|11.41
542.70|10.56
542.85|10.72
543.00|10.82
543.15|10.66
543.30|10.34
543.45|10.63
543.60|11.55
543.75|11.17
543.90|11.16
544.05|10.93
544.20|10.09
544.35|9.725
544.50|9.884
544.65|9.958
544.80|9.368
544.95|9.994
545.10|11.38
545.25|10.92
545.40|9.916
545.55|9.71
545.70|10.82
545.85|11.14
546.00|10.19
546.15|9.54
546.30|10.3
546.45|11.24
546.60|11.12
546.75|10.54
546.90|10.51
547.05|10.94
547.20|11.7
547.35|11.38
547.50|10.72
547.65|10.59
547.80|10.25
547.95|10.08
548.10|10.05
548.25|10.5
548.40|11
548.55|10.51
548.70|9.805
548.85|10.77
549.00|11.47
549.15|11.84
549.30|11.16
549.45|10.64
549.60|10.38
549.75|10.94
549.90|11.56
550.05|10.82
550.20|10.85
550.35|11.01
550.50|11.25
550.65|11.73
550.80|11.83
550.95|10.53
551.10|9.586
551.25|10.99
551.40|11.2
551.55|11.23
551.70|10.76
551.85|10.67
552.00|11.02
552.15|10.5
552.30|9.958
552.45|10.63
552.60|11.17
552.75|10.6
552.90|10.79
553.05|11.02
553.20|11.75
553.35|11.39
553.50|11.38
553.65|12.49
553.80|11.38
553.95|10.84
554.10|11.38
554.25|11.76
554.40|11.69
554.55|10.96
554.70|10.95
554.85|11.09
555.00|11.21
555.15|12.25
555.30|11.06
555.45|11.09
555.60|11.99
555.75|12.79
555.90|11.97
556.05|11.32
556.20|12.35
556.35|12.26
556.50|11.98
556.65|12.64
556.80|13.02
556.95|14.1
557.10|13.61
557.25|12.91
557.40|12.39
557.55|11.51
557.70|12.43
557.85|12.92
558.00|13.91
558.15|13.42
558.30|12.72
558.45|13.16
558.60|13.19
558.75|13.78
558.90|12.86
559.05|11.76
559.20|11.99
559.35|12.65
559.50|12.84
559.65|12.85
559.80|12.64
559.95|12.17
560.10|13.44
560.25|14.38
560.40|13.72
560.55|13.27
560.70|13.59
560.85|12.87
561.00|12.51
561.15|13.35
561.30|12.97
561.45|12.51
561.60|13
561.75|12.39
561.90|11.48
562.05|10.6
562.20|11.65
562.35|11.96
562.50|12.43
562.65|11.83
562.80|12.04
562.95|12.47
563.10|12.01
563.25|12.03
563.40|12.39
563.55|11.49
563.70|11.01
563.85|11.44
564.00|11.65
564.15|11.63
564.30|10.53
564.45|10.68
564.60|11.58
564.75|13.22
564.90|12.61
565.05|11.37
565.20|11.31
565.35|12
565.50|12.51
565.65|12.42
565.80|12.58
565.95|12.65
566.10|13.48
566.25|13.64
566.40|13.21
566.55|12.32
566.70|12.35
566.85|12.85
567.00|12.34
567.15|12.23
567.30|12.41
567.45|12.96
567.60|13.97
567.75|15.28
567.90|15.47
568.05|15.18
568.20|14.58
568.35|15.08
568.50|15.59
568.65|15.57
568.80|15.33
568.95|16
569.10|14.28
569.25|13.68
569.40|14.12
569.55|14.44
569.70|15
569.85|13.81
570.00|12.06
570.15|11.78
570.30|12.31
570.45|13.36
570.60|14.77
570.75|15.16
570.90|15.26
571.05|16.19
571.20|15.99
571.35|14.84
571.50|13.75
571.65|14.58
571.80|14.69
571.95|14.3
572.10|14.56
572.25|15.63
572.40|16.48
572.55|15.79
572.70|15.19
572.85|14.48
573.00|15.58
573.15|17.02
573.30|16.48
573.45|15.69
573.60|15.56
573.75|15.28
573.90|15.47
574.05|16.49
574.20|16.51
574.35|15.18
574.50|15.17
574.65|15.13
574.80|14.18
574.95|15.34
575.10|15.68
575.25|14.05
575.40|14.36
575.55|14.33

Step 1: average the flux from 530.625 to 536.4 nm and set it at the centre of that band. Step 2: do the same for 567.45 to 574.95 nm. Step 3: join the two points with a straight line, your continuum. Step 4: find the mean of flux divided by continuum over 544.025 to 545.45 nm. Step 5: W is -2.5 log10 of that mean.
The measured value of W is 0.22 mag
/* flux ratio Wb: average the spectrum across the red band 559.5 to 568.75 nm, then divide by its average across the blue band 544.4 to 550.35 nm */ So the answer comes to 1.20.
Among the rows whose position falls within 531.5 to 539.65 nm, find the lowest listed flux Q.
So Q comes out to 9.308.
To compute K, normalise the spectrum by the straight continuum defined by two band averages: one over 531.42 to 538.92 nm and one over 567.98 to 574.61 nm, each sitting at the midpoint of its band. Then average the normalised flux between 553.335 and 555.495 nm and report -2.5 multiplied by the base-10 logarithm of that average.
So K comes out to 0.17 mag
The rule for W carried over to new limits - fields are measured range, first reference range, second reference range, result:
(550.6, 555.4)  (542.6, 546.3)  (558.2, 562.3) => 0.06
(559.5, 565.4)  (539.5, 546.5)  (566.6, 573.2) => 0.10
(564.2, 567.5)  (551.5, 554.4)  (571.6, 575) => 0.13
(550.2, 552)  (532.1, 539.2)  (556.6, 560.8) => 0.13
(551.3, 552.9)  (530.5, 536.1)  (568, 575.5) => 0.21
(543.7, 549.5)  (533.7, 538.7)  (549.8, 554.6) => 0.06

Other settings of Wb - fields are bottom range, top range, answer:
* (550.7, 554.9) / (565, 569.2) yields 1.23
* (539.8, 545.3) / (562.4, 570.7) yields 1.21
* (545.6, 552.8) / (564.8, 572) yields 1.28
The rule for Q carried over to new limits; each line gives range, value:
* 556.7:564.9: 10.53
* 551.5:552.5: 9.958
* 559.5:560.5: 12.17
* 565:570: 11.31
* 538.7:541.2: 9.647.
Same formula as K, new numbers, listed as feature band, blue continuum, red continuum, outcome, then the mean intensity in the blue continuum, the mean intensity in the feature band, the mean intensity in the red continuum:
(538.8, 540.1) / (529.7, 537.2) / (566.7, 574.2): 0.18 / 11.5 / 10.2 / 14.7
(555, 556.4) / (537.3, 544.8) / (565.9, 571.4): 0.06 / 10.7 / 11.9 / 14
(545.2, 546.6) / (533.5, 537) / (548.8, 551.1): 0.07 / 11.3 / 10.4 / 11.1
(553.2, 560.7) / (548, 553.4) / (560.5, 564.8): -0.08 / 10.9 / 12.4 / 12.1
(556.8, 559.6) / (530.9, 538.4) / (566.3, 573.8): 0.04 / 11.4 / 12.9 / 14.5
